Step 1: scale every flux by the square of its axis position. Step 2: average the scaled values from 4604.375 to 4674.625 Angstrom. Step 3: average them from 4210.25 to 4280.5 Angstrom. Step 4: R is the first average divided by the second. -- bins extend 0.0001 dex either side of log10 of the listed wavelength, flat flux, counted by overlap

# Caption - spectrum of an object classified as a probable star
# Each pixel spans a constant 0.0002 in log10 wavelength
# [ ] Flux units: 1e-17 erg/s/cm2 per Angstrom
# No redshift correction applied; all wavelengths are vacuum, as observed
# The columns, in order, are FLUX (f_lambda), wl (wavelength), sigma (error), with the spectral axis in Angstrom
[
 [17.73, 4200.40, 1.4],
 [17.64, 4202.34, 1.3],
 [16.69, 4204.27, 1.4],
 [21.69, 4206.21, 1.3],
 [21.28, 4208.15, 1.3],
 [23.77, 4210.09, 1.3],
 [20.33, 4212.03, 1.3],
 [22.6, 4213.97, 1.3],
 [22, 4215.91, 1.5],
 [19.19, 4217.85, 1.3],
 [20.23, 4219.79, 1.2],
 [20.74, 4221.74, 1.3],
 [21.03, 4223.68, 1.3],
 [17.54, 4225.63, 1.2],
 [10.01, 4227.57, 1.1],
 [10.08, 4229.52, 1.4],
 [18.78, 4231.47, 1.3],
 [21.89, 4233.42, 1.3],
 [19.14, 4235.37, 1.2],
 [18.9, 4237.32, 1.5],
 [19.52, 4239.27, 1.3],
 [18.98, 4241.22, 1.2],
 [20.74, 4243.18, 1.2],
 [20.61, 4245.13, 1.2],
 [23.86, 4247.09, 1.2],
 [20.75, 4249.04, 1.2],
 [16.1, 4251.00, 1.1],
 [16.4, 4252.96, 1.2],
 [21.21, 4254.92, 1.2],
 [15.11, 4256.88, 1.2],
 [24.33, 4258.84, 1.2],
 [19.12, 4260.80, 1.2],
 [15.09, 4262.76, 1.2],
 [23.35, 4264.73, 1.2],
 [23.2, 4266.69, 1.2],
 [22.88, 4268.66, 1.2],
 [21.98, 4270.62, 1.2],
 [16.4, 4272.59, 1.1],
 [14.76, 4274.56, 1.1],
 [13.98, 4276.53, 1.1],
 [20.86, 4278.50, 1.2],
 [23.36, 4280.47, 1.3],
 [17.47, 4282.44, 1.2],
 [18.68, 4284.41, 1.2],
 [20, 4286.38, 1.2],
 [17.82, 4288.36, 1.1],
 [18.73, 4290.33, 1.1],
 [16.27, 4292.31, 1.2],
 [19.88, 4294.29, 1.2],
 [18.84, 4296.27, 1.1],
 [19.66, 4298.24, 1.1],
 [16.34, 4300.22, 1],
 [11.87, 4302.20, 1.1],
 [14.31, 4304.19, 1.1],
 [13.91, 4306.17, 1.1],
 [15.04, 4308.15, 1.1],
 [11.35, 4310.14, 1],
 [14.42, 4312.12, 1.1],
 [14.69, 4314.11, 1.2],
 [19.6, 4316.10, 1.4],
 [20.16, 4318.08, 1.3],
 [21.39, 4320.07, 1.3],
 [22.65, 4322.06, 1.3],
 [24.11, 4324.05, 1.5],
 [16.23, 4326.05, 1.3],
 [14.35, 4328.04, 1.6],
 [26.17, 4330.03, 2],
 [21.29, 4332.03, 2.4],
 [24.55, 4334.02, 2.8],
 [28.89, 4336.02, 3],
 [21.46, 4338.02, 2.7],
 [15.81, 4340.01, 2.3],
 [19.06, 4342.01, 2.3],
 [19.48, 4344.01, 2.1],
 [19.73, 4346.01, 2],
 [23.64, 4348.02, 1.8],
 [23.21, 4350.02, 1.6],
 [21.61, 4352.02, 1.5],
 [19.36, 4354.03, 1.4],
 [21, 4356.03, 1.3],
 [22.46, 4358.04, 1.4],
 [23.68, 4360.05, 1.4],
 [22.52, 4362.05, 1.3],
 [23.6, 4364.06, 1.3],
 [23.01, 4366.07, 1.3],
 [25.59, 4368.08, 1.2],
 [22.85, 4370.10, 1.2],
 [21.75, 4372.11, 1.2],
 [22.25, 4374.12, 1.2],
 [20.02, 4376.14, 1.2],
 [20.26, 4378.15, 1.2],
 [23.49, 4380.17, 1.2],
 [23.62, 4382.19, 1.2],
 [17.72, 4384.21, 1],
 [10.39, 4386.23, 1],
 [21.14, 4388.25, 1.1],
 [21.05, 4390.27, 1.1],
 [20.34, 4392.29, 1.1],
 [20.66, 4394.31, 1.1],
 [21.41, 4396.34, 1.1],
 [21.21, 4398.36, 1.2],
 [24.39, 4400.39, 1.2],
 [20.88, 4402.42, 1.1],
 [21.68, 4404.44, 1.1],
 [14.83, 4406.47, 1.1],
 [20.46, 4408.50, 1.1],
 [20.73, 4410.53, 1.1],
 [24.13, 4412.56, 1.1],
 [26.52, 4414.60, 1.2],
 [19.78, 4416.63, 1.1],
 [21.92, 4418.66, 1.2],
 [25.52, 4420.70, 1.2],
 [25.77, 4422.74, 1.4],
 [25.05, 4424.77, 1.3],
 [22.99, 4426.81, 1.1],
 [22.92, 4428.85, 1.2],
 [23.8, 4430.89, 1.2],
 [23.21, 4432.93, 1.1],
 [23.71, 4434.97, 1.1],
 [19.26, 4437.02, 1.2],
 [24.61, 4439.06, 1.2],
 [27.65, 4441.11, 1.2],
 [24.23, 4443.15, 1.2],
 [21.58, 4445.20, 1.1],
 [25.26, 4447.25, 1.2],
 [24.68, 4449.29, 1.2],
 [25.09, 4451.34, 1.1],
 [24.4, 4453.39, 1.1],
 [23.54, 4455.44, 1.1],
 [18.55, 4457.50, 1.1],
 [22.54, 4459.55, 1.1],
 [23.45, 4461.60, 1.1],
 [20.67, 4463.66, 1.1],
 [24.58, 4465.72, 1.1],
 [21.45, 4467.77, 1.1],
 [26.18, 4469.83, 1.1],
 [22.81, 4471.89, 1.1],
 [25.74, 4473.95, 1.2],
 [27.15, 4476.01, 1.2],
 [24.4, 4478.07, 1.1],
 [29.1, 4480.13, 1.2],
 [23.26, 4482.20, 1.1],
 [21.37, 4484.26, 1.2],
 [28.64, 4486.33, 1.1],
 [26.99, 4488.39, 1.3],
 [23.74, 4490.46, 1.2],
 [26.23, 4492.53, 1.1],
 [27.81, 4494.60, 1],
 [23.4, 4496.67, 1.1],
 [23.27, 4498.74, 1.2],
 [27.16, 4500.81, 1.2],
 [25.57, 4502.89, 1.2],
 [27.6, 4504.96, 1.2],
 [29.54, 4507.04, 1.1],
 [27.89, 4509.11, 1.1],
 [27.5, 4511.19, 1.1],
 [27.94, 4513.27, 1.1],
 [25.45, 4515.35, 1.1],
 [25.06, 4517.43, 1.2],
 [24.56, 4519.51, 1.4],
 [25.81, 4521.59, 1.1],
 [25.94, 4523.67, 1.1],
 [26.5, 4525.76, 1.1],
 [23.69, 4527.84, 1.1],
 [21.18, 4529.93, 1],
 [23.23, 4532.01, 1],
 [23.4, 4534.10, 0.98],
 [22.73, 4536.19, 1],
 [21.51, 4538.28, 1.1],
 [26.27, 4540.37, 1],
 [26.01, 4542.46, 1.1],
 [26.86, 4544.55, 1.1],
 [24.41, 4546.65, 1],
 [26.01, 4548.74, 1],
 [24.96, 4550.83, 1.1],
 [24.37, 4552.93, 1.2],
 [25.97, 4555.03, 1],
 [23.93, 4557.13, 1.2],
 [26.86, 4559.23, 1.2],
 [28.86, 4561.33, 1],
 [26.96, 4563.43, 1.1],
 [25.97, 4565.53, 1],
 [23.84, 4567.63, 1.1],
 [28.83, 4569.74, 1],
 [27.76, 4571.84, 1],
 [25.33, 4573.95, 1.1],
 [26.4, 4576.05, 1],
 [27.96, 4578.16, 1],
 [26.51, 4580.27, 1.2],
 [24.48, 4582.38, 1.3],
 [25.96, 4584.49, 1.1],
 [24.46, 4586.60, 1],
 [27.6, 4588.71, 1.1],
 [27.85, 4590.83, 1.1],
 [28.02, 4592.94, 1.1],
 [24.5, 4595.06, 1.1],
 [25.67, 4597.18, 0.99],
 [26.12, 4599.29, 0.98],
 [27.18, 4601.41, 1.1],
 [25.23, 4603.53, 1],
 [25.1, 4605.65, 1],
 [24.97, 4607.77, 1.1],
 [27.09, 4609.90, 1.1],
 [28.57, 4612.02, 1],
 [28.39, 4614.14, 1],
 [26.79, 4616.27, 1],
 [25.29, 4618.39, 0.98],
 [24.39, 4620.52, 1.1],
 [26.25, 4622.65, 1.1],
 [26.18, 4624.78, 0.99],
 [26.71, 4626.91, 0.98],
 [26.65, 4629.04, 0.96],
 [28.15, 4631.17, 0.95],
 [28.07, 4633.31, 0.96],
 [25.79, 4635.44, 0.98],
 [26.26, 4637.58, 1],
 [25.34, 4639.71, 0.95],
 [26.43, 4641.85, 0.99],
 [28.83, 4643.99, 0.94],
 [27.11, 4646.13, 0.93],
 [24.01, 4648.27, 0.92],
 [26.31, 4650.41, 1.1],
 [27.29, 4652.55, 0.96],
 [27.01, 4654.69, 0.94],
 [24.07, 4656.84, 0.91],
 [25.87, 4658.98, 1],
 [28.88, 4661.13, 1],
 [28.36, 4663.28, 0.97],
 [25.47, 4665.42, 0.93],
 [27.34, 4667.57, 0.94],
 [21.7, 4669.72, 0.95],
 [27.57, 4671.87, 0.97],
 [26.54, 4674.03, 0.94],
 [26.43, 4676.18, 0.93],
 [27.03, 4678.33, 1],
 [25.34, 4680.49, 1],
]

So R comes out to 1.64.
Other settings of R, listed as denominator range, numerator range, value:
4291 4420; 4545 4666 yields 1.45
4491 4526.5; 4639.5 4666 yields 1.08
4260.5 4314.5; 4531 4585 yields 1.64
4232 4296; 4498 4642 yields 1.54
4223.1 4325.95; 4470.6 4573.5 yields 1.56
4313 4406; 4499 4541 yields 1.29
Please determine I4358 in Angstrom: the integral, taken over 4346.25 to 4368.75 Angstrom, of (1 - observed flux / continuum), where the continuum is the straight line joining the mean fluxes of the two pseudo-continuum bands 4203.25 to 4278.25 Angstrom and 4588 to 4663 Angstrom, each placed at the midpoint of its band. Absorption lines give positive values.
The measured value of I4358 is -1.1 Angstrom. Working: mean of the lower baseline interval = 19.3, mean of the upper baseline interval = 26.5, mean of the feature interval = 22.6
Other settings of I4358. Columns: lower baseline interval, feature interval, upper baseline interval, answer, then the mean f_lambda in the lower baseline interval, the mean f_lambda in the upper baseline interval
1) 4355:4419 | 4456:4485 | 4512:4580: -0.2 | 21.4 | 25.5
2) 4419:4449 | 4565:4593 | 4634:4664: -0.8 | 23.9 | 26.5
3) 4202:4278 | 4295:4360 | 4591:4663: 5.0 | 19.3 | 26.5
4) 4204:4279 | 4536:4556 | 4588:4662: 0.0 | 19.4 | 26.5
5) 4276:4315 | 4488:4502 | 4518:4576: -1.1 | 16.9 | 25.3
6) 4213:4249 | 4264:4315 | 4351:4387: 6.3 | 19.3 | 21.5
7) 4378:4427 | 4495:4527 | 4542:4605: -2.4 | 21.4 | 26.2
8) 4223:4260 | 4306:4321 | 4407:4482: 2.9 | 18.7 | 23.6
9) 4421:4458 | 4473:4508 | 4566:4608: -1.9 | 23.8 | 26.2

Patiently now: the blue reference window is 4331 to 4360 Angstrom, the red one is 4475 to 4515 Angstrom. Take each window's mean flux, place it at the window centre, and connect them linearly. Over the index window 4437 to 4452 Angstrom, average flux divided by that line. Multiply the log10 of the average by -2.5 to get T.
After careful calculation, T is 0.01 mag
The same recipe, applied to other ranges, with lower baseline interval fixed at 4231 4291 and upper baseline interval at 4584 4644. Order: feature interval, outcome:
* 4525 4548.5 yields 0.032 mag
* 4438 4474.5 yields -0.017 mag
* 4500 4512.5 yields -0.135 mag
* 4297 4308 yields 0.307 mag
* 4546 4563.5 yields -0.022 mag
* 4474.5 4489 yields -0.087 mag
